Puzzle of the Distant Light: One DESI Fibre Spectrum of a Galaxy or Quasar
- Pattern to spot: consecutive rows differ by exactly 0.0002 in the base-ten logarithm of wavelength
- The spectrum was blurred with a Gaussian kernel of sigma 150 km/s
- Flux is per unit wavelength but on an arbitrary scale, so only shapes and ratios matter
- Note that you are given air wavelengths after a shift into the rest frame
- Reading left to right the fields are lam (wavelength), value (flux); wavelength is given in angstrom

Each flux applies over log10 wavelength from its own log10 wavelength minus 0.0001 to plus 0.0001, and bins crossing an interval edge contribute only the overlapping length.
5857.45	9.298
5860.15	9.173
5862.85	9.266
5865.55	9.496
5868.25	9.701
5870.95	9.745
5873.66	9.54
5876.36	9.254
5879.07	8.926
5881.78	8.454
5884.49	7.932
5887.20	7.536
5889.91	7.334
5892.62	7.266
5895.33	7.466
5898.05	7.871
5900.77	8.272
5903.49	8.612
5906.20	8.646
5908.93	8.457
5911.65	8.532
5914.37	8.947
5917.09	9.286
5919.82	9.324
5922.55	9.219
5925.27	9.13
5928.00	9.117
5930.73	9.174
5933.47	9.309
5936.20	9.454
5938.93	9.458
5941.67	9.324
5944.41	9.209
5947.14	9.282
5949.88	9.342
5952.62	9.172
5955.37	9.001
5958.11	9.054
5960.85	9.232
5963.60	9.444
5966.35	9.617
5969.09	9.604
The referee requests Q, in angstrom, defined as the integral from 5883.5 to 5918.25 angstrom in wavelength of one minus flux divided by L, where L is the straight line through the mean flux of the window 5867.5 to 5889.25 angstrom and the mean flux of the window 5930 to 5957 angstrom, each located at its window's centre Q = 3.1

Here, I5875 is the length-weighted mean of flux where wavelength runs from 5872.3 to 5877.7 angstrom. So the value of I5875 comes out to 9.4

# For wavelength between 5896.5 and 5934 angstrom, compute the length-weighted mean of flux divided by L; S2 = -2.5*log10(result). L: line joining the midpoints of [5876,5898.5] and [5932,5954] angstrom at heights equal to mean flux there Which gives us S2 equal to -0.02 mag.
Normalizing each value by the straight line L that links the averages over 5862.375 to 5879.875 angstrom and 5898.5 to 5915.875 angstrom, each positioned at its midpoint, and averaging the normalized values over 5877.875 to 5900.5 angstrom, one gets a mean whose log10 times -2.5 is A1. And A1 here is 0.15 mag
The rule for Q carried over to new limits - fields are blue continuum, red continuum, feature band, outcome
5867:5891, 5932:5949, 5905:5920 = 0.4 angstrom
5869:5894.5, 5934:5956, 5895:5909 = 0.8 angstrom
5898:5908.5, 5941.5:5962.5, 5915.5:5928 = -0.7 angstrom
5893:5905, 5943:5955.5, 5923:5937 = -0.8 angstrom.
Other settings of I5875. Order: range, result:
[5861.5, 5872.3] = 9.56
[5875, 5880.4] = 9.1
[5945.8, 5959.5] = 9.17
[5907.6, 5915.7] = 8.65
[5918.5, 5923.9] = 9.27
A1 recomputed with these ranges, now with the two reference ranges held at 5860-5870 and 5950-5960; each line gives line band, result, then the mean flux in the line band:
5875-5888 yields 0.11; 8.46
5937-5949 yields -0.02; 9.33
